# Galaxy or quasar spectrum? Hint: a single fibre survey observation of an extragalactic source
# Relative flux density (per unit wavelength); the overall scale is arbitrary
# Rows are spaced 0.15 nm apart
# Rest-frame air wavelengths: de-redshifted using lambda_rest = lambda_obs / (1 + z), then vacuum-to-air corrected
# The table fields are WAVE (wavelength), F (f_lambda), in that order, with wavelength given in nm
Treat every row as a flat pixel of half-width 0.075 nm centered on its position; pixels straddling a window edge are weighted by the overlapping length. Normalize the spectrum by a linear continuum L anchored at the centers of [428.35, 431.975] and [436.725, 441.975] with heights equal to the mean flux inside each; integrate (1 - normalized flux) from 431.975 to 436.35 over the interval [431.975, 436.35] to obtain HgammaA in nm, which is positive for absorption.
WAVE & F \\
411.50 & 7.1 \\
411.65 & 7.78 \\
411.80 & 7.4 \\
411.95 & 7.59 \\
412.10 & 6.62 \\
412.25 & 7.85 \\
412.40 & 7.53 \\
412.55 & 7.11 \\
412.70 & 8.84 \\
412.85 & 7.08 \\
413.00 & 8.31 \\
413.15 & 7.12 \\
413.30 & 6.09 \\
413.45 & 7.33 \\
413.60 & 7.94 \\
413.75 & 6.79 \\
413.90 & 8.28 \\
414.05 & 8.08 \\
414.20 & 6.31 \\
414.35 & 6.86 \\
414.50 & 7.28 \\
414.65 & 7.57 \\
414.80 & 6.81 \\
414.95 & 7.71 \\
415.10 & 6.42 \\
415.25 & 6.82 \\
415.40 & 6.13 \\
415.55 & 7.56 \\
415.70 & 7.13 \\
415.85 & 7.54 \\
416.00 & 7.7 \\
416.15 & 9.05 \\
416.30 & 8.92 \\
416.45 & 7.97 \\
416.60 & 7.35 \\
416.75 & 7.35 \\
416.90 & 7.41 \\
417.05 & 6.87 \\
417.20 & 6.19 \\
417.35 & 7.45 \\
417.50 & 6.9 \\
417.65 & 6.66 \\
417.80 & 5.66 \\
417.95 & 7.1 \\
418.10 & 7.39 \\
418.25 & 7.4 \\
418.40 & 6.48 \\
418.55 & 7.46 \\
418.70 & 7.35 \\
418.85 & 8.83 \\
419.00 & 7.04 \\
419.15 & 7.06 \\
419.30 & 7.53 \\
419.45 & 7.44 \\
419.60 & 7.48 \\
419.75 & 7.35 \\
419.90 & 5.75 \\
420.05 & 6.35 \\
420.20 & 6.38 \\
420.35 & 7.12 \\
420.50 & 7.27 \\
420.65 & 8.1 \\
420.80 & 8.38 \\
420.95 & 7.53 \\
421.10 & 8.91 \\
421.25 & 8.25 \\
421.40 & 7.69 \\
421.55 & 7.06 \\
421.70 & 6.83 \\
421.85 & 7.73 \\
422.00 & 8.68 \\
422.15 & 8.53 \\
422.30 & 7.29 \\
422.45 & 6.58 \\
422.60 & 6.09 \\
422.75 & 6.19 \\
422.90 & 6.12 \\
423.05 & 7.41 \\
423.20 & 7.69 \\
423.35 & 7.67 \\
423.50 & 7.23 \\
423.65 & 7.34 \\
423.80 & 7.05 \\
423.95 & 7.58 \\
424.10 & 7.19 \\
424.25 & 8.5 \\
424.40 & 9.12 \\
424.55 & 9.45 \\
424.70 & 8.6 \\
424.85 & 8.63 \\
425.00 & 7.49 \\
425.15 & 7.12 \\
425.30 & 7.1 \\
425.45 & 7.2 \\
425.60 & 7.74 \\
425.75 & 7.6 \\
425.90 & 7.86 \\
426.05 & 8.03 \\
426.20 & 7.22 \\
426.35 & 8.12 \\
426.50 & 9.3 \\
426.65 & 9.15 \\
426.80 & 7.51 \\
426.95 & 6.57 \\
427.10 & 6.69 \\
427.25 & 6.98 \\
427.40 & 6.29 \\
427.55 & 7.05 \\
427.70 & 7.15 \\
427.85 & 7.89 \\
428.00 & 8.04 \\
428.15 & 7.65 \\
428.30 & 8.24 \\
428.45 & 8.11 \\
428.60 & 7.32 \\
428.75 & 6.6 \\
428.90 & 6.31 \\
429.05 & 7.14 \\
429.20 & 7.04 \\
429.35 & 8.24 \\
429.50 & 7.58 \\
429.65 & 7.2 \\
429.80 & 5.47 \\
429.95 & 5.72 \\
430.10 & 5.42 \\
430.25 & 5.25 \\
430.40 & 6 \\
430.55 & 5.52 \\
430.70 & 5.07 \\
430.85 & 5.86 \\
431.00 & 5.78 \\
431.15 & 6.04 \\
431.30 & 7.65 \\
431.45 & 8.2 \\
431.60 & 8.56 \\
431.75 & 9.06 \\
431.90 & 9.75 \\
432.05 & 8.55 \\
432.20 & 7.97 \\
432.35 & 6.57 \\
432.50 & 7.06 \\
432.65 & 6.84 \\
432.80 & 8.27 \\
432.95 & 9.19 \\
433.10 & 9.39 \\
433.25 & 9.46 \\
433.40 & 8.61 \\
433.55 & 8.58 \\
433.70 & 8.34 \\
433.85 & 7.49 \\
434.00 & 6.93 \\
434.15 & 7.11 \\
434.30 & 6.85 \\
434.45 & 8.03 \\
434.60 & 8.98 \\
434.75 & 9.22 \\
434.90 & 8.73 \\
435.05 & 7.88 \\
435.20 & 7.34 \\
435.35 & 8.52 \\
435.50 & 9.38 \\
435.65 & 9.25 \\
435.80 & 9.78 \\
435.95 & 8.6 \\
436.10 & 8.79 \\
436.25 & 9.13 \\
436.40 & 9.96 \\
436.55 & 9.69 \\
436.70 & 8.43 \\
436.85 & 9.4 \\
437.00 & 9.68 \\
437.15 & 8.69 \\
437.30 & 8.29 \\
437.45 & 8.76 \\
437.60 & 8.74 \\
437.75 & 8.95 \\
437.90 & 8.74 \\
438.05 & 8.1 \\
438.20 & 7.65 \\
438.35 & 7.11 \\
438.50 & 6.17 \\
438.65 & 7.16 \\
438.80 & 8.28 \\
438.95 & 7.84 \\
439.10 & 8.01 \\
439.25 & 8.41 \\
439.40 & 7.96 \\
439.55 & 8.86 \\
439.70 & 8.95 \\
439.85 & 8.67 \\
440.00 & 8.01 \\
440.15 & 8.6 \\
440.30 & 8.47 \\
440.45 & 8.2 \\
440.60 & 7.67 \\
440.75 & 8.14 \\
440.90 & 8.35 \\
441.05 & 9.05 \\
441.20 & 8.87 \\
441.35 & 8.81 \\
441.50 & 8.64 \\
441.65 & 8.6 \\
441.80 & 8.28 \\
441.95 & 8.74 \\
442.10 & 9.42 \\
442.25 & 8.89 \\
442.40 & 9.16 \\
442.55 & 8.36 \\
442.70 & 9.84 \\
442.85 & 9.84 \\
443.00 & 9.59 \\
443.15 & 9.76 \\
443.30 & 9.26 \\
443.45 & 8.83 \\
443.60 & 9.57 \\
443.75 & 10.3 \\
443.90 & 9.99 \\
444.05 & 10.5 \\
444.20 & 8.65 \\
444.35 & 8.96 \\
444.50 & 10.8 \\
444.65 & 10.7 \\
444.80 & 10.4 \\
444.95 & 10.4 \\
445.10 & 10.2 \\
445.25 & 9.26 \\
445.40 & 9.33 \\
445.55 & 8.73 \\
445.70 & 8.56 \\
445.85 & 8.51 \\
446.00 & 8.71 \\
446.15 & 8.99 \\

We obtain -0.46 nm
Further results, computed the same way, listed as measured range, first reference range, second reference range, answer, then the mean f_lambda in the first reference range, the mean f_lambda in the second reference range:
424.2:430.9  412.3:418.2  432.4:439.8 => 0.54 nm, 7.3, 8.39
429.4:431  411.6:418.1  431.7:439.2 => 0.43 nm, 7.31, 8.38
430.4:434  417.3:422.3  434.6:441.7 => 0.21 nm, 7.37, 8.53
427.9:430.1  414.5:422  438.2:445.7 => 0.25 nm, 7.33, 8.89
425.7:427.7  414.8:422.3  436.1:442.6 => 0.07 nm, 7.37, 8.51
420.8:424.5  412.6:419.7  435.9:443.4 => 0.07 nm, 7.32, 8.63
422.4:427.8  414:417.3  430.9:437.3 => 0.23 nm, 7.31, 8.36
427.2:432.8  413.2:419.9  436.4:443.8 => 0.68 nm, 7.26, 8.66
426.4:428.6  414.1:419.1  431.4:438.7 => 0.09 nm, 7.24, 8.41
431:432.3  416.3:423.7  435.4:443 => 0.01 nm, 7.28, 8.64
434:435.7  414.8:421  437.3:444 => 0.01 nm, 7.25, 8.63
